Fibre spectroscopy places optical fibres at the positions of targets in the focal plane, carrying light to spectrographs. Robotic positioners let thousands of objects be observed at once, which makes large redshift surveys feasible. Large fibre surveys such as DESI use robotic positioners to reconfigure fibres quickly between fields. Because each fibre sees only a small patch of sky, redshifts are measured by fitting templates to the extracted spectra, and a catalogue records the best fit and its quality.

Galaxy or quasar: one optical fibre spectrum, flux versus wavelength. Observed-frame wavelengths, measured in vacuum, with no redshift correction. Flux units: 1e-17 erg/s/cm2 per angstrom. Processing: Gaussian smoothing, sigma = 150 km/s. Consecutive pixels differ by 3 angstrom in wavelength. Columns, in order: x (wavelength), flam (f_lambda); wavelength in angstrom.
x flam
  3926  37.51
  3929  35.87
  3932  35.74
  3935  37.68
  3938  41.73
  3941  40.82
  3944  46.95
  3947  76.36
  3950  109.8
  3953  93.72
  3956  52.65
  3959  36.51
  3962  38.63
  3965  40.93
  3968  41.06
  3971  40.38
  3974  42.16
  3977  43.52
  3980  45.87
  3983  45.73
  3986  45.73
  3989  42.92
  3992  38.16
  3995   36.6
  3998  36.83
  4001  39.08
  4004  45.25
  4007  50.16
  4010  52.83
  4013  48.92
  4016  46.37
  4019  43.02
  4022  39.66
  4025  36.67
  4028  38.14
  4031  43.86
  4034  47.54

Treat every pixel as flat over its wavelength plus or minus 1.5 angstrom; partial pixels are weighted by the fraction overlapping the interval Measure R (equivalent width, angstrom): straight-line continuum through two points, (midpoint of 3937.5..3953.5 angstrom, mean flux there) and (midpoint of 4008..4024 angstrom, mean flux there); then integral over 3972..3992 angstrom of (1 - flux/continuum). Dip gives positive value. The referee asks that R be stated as 4.6 angstrom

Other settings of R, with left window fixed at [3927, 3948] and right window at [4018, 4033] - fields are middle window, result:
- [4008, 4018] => -2.0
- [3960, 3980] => 0.6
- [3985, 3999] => 0.6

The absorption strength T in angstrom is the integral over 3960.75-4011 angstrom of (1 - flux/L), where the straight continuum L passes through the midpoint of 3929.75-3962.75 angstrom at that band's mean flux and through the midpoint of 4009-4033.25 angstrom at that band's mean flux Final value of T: 6.5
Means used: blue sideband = 55.4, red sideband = 43.6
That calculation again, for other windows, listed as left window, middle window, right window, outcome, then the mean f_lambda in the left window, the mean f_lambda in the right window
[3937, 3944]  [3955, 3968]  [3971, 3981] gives 0.4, 42.5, 43.2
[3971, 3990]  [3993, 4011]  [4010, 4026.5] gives 0.4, 44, 43.8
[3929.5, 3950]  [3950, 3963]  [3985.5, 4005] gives -3.9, 50.7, 40.3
